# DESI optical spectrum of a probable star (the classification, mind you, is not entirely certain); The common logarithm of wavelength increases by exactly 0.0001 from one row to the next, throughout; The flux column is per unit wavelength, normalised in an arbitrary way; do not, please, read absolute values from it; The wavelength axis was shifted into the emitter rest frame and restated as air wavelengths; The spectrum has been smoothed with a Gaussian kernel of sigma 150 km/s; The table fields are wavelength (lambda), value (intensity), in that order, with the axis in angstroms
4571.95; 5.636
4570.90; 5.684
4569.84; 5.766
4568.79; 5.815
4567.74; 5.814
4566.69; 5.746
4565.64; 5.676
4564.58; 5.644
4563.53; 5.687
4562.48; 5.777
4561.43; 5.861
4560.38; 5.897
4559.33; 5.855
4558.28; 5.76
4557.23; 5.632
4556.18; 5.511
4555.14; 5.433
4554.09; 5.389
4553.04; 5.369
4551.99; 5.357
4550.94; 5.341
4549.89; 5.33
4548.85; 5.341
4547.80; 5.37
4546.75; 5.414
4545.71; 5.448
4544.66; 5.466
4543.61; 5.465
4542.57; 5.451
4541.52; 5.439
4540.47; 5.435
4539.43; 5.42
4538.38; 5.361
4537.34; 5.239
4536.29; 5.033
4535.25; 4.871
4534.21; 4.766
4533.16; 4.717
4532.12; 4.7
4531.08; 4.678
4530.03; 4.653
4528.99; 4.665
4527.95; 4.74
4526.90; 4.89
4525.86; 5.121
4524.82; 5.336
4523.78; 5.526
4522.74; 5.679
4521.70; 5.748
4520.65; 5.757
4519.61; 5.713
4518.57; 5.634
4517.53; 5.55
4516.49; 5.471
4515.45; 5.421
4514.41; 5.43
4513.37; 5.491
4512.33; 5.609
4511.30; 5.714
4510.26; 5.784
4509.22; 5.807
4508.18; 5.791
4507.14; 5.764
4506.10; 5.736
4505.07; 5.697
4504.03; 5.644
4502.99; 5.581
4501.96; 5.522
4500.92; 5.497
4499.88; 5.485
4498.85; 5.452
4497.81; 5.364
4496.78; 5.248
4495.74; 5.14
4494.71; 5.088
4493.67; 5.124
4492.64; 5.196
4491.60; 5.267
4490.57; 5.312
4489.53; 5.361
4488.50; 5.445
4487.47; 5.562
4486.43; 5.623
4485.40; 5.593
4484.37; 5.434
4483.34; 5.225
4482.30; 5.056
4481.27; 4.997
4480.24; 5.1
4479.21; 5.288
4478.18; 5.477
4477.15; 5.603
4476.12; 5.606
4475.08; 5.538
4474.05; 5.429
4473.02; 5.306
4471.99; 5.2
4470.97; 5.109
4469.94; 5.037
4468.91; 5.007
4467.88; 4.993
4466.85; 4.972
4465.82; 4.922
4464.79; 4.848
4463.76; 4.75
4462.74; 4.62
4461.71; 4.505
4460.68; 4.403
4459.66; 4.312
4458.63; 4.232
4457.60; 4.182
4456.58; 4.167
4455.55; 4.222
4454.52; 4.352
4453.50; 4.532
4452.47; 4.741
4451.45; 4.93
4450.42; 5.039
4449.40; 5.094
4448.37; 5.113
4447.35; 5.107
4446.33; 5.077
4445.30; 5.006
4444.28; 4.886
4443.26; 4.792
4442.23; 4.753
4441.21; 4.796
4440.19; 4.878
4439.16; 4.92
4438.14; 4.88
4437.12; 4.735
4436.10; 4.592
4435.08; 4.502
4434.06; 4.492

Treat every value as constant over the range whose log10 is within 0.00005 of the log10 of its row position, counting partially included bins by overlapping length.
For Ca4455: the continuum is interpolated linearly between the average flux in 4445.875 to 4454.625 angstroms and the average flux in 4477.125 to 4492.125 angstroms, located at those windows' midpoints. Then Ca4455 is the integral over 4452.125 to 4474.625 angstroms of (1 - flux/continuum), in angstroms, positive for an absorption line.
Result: 1.6 angstroms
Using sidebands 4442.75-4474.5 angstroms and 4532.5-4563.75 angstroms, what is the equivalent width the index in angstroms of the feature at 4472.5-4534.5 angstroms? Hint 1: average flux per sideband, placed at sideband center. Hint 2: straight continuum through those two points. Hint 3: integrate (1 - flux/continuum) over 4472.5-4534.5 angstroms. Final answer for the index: -3.3 angstroms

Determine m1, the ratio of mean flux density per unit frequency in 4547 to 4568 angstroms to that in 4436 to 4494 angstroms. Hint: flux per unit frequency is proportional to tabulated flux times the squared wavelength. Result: 1.2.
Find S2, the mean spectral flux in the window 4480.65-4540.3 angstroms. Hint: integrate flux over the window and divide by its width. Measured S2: 5.35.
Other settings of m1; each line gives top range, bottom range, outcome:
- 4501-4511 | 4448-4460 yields 1.27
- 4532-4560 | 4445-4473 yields 1.17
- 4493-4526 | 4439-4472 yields 1.19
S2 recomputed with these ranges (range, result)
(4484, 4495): 5.37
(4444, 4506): 5.1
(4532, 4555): 5.27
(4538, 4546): 5.43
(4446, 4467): 4.66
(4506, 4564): 5.41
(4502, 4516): 5.65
